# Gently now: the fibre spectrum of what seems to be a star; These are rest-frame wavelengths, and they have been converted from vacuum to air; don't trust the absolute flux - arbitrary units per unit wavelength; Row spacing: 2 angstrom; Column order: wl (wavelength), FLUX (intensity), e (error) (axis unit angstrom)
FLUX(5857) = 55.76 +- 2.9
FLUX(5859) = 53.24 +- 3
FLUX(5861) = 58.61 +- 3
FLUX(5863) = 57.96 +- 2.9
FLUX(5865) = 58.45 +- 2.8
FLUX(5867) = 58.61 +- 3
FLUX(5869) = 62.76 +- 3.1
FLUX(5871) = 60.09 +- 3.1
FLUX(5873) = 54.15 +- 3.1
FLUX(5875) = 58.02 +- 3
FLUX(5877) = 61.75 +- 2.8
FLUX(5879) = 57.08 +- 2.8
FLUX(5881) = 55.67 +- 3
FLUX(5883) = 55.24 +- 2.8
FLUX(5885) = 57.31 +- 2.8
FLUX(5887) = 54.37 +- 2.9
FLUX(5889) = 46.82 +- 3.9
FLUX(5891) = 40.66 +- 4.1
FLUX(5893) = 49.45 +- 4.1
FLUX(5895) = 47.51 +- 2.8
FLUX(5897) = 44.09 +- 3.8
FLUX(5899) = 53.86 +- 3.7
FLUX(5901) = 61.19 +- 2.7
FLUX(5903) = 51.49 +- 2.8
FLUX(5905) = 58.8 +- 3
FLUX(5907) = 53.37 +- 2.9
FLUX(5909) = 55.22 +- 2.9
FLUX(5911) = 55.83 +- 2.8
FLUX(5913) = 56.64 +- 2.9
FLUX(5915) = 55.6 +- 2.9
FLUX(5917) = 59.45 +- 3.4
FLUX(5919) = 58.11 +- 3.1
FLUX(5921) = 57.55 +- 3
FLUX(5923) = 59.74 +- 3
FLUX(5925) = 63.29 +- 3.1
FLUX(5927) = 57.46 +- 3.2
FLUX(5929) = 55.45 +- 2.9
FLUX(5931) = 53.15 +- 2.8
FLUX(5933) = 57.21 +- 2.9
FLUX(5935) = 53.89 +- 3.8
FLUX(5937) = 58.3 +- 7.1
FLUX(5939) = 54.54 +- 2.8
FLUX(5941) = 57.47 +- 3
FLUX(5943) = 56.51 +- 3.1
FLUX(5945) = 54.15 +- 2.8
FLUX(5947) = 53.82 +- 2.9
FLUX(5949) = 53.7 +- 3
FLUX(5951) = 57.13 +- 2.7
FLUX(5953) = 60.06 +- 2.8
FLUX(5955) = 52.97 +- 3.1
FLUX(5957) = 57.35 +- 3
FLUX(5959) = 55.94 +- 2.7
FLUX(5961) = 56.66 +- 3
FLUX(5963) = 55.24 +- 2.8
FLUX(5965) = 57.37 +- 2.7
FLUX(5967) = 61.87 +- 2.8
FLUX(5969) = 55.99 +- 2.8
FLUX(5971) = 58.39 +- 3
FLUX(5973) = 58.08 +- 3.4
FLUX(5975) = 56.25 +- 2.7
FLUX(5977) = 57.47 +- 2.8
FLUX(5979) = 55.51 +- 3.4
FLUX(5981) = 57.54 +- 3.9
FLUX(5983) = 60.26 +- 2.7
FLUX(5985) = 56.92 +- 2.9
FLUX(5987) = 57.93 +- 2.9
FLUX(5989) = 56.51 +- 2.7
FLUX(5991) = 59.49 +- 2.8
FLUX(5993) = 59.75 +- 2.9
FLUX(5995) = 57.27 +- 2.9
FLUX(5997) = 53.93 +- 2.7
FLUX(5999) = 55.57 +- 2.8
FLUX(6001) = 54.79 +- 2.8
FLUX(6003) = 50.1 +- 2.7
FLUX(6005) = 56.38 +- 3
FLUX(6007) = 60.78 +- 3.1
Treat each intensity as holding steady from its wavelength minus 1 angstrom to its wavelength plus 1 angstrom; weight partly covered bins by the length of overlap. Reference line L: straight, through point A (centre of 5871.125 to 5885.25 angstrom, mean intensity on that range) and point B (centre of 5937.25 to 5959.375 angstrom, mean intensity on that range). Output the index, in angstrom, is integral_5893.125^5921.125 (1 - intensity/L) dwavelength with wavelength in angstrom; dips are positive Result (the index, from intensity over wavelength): 1.0 angstrom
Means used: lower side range 57.2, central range 54.7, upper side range 55.9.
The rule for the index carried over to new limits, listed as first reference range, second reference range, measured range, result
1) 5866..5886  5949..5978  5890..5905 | 1.9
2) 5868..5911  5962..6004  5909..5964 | -0.9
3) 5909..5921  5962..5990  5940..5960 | 0.5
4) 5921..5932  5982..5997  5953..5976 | 0.3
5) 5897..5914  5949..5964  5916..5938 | -0.8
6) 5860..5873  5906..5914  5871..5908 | 2.3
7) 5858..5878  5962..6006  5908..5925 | 0.0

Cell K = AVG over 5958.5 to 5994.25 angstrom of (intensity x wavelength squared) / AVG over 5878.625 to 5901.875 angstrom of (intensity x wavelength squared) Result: 1.1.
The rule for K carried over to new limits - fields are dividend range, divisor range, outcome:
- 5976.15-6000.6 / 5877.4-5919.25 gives 1.10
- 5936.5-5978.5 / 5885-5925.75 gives 1.06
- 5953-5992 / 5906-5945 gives 1.03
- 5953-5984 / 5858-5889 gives 1.03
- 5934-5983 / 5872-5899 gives 1.10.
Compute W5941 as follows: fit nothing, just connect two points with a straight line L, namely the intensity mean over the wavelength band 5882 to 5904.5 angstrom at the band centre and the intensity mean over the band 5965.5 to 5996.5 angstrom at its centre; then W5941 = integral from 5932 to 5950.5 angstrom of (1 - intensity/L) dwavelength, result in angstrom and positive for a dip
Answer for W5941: -0.2 angstrom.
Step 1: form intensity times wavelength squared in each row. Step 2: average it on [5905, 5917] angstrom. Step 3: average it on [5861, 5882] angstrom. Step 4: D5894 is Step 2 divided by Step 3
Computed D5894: 0.97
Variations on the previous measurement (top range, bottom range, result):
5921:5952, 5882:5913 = 1.09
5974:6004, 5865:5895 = 1.07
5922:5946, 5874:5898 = 1.10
